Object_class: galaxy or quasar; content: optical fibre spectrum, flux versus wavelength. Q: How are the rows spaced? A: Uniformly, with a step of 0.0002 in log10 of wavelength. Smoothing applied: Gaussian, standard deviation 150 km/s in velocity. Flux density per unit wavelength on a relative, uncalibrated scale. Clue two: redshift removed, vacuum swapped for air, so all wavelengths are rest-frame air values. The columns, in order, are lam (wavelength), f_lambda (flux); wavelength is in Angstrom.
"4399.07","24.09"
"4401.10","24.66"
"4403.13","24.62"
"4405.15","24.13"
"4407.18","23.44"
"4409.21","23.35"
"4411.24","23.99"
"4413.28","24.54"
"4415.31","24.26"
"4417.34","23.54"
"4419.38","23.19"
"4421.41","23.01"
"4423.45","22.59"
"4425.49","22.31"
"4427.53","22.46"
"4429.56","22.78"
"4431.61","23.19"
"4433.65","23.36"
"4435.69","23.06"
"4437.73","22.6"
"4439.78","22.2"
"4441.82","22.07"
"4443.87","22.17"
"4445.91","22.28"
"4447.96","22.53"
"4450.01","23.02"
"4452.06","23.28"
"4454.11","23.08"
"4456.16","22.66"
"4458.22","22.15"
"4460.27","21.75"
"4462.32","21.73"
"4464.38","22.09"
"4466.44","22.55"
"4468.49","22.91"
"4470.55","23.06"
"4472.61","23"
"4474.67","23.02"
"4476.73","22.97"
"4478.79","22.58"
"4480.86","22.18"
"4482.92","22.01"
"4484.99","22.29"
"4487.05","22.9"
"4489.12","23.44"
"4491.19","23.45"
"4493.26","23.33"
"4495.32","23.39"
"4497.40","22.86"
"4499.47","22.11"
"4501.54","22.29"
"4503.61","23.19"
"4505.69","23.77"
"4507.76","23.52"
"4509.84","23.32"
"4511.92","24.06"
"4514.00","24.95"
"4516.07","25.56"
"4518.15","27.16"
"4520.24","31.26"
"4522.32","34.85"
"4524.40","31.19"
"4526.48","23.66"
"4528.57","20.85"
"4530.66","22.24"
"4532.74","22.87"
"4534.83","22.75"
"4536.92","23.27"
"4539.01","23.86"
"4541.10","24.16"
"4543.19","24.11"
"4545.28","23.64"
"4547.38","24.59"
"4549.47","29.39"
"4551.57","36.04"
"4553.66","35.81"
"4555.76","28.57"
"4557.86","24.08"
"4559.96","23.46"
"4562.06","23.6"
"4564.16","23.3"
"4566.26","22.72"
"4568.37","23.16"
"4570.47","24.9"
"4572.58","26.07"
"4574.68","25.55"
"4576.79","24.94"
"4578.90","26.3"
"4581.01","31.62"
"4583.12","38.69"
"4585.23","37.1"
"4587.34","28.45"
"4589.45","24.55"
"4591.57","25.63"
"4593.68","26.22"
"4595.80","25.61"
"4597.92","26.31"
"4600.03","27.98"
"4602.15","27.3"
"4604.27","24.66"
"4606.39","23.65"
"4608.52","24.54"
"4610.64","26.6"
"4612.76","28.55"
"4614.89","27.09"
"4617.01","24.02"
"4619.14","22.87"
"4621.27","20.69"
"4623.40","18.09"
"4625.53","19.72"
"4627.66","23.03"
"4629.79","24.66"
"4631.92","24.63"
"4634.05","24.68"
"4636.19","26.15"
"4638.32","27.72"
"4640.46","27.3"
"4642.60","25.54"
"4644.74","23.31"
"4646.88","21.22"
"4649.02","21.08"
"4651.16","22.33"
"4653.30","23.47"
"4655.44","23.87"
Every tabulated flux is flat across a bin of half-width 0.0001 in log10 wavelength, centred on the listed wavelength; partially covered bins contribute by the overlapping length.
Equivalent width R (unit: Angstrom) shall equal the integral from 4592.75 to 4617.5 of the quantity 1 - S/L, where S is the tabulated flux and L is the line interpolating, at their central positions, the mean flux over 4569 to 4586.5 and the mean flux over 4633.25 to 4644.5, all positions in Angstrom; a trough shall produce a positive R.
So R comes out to 1.5 Angstrom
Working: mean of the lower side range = 29.2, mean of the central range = 26.1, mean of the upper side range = 26.1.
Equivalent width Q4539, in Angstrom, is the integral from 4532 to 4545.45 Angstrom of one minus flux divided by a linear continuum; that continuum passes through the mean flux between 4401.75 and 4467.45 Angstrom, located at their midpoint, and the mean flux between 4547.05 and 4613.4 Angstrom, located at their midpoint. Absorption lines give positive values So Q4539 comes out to 1.3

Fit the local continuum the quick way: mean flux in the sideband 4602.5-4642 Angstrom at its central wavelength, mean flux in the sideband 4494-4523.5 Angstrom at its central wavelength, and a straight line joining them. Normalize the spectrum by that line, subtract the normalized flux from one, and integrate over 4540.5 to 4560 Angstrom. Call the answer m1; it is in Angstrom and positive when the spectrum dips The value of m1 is -2.2 Angstrom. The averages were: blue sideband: 25.2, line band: 27.7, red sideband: 24.4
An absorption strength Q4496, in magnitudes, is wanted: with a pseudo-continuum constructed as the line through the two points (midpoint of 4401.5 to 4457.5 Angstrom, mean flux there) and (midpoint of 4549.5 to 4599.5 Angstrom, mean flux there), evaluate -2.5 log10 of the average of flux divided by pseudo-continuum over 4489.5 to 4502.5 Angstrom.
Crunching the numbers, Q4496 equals 0.10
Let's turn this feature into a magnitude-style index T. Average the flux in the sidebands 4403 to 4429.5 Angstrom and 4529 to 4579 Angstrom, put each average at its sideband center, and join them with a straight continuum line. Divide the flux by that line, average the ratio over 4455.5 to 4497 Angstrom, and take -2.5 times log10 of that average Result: 0.07 mag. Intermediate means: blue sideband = 23.4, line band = 22.7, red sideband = 25.3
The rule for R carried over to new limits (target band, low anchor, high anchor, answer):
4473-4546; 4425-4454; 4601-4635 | -2.7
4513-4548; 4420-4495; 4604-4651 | -3.2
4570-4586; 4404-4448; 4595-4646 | -3.3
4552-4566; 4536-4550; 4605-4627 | -1.3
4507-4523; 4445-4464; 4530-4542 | -2.6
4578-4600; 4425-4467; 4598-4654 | -4.7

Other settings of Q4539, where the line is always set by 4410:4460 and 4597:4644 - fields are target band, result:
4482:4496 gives 0.29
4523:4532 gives -0.38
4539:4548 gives -0.02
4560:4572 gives 0.30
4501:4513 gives 0.12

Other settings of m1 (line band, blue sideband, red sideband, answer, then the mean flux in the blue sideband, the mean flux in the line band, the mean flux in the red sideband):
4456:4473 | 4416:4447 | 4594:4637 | 0.5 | 22.7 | 22.4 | 24.6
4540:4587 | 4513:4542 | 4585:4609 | -2.3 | 25.6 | 27.4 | 26.5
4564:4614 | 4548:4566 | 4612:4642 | -1.6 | 27.7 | 26.9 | 24.2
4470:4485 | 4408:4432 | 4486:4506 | 0.3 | 23.3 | 22.6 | 23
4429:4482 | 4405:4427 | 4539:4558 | 4.5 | 23.4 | 22.6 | 27.8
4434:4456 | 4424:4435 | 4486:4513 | 0.2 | 22.8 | 22.7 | 23.2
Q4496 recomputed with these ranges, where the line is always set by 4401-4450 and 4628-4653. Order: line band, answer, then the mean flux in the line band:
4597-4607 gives -0.08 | 26.1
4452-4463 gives 0.04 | 22.4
